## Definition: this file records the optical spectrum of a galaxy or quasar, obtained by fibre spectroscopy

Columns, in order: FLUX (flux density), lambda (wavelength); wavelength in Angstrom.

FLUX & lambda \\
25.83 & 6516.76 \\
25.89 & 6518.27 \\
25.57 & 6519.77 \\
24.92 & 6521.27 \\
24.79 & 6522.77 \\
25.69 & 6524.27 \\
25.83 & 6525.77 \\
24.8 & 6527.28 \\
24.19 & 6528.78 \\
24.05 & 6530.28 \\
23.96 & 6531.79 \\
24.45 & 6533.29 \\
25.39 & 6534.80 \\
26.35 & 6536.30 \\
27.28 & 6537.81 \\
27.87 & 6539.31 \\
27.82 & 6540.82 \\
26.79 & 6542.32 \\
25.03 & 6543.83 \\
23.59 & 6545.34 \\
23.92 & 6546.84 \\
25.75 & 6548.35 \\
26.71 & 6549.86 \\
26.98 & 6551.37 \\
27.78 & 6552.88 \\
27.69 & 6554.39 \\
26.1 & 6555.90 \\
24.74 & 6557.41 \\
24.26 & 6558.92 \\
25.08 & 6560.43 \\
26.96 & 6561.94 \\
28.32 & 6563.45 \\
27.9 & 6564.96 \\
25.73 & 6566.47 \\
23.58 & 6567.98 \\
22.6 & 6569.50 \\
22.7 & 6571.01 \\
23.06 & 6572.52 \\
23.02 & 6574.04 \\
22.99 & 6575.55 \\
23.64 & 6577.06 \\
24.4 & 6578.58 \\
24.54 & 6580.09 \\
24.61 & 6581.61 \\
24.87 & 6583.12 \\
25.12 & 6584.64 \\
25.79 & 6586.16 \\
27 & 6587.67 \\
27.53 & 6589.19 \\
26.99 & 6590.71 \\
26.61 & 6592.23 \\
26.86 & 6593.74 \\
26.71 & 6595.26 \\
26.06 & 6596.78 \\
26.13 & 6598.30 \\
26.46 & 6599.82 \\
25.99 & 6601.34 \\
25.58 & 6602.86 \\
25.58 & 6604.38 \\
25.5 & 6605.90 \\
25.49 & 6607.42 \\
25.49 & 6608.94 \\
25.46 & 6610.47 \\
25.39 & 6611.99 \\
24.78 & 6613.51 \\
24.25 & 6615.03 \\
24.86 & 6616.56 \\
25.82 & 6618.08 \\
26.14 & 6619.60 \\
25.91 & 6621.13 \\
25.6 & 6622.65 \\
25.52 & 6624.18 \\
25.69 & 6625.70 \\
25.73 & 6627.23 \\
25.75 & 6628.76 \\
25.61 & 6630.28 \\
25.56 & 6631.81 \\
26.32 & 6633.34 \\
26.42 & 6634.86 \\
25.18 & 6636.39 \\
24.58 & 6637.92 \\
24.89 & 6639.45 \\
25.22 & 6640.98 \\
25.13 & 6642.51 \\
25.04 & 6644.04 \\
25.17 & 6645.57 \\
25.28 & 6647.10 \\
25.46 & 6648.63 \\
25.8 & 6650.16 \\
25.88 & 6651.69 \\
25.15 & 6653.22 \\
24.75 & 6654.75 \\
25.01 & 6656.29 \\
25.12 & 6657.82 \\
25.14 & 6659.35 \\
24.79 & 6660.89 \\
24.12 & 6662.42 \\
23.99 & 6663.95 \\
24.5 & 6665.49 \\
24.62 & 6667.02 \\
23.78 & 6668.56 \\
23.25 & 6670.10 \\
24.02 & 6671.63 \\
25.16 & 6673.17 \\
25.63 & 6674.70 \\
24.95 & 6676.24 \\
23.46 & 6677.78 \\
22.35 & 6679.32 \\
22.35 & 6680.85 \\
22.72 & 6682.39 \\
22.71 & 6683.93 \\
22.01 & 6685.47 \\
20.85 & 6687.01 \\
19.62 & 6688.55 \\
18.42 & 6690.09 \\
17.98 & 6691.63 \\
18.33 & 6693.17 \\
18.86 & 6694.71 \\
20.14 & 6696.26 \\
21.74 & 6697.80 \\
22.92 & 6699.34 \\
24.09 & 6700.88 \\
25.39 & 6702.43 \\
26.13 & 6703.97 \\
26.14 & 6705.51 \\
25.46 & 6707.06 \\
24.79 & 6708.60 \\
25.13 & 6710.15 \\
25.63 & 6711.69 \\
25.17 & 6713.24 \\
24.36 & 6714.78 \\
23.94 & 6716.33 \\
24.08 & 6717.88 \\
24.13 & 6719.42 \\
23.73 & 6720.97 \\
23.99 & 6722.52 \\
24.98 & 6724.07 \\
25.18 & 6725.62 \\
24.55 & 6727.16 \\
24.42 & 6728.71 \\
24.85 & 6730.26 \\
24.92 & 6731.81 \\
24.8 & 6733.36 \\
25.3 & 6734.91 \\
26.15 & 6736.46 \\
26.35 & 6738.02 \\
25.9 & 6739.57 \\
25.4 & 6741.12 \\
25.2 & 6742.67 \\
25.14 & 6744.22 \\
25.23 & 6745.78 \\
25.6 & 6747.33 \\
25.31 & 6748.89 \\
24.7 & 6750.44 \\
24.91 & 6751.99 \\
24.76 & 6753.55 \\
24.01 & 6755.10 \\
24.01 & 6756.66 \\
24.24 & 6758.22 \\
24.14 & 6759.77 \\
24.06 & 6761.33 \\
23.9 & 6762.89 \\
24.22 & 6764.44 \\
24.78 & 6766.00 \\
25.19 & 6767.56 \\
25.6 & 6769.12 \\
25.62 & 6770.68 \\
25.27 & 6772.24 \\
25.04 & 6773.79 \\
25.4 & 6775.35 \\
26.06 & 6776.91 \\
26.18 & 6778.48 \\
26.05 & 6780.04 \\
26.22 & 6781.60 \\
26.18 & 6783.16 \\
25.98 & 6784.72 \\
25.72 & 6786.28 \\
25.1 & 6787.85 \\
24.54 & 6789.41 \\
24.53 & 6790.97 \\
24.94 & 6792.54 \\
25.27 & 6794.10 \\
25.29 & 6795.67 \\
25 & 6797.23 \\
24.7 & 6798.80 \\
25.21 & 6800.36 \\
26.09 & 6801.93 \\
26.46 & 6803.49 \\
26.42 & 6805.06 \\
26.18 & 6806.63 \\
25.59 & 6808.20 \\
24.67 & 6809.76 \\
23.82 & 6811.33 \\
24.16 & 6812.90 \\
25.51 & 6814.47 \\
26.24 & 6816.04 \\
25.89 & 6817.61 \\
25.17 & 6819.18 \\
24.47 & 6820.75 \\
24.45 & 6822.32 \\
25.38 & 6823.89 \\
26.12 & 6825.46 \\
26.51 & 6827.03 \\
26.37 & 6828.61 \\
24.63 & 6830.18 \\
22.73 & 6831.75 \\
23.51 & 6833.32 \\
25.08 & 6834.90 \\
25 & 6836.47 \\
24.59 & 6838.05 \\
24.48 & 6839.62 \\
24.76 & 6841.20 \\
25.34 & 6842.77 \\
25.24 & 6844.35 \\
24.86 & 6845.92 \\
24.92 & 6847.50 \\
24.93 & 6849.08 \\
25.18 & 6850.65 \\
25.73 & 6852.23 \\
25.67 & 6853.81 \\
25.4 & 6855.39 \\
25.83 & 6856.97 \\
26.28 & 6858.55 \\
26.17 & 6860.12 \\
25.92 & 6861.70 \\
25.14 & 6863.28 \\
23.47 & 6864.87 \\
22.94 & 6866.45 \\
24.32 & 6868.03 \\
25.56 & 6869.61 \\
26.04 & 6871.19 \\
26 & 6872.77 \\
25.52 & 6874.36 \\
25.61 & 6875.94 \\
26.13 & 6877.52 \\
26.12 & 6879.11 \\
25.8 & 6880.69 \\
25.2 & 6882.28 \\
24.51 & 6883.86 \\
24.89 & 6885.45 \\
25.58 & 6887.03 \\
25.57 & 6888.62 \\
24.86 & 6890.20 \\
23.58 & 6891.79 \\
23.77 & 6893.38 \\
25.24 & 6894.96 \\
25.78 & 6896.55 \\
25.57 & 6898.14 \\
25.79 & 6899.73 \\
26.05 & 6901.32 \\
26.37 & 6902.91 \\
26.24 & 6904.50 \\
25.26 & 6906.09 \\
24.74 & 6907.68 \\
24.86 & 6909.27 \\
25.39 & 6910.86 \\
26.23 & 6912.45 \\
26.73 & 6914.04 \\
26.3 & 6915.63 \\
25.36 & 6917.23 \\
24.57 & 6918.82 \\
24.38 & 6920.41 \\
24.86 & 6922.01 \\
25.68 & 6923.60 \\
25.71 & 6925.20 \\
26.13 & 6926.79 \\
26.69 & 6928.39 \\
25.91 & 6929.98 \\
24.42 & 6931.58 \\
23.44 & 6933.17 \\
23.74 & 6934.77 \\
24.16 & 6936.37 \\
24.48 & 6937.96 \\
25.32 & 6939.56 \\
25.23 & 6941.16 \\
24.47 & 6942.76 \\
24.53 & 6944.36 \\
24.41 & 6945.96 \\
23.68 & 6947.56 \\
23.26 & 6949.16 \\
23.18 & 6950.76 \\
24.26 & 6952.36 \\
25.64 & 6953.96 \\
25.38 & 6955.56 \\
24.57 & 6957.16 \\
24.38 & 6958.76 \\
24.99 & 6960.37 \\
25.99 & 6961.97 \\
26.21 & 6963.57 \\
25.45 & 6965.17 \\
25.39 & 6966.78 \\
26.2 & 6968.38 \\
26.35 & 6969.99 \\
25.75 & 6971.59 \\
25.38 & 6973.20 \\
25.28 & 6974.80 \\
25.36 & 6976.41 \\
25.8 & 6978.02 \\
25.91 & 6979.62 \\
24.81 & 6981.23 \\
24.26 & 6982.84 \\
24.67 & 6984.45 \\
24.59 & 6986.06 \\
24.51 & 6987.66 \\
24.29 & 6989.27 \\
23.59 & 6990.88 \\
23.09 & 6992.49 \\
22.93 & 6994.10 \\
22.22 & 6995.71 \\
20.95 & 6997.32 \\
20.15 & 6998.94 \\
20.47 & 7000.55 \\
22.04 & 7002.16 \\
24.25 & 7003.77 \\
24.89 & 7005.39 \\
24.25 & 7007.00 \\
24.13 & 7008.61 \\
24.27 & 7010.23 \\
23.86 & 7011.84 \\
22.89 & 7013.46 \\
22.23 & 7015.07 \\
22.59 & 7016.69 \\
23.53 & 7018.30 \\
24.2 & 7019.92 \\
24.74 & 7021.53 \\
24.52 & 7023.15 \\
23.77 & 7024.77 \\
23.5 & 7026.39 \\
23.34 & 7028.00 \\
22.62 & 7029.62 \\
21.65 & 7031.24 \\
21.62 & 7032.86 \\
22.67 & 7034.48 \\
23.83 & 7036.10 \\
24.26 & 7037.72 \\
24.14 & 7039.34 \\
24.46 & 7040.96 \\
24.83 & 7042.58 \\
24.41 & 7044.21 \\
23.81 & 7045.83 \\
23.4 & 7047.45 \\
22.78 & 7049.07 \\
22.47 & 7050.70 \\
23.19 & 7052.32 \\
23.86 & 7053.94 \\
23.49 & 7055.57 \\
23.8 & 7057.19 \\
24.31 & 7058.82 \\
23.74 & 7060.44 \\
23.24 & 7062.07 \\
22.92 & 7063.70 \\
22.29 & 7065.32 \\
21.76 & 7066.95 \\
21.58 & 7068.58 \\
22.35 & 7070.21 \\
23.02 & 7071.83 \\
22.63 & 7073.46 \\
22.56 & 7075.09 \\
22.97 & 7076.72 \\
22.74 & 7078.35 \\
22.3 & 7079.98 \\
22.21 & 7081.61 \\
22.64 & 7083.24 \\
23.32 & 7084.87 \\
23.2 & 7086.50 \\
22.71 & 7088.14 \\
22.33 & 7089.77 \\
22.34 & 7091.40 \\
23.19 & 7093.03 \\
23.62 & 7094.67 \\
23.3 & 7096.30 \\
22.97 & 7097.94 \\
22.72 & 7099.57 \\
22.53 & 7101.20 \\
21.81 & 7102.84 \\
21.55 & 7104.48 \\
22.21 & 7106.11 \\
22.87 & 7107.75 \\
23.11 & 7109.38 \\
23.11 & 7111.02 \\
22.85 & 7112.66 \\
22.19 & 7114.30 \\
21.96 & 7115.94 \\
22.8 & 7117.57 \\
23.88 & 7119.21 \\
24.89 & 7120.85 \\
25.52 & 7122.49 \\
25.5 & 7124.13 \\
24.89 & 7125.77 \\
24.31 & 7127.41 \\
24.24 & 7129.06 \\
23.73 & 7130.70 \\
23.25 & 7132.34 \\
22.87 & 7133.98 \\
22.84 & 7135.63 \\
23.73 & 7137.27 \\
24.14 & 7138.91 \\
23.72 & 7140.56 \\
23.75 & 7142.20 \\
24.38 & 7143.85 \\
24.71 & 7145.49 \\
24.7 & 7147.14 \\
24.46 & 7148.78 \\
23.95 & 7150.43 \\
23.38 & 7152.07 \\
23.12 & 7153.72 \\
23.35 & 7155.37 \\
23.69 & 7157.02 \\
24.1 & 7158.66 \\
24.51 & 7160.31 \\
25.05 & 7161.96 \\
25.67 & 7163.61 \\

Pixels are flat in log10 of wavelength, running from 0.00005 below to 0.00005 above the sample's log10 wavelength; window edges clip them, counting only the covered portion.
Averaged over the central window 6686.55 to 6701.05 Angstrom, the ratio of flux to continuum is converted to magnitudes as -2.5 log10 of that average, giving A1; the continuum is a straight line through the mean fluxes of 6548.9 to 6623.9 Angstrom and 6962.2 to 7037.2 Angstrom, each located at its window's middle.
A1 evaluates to 0.24 mag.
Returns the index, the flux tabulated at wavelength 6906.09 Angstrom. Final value 25.26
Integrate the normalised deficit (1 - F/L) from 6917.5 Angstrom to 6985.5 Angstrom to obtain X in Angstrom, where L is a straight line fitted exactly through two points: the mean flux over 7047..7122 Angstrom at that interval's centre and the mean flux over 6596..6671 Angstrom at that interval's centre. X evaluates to -4.1 Angstrom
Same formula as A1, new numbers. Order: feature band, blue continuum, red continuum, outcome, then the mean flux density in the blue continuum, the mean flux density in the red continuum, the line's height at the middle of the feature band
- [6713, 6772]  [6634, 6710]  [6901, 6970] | -0.03 mag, 23.8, 25.1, 24.1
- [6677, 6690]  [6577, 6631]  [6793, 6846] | 0.17 mag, 25.7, 25.2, 25.5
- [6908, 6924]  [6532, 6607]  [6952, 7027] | -0.04 mag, 25.6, 24.2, 24.5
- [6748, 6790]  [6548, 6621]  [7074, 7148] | -0.02 mag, 25.5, 23.3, 24.7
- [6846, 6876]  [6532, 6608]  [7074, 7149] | -0.04 mag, 25.6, 23.3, 24.4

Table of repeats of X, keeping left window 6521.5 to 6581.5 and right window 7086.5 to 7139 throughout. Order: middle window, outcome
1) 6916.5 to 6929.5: -0.8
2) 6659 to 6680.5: 0.5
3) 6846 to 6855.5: -0.4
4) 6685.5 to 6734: 2.6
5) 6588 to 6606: -0.9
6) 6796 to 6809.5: -0.7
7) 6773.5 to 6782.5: -0.5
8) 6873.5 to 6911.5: -2.1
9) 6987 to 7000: 0.6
